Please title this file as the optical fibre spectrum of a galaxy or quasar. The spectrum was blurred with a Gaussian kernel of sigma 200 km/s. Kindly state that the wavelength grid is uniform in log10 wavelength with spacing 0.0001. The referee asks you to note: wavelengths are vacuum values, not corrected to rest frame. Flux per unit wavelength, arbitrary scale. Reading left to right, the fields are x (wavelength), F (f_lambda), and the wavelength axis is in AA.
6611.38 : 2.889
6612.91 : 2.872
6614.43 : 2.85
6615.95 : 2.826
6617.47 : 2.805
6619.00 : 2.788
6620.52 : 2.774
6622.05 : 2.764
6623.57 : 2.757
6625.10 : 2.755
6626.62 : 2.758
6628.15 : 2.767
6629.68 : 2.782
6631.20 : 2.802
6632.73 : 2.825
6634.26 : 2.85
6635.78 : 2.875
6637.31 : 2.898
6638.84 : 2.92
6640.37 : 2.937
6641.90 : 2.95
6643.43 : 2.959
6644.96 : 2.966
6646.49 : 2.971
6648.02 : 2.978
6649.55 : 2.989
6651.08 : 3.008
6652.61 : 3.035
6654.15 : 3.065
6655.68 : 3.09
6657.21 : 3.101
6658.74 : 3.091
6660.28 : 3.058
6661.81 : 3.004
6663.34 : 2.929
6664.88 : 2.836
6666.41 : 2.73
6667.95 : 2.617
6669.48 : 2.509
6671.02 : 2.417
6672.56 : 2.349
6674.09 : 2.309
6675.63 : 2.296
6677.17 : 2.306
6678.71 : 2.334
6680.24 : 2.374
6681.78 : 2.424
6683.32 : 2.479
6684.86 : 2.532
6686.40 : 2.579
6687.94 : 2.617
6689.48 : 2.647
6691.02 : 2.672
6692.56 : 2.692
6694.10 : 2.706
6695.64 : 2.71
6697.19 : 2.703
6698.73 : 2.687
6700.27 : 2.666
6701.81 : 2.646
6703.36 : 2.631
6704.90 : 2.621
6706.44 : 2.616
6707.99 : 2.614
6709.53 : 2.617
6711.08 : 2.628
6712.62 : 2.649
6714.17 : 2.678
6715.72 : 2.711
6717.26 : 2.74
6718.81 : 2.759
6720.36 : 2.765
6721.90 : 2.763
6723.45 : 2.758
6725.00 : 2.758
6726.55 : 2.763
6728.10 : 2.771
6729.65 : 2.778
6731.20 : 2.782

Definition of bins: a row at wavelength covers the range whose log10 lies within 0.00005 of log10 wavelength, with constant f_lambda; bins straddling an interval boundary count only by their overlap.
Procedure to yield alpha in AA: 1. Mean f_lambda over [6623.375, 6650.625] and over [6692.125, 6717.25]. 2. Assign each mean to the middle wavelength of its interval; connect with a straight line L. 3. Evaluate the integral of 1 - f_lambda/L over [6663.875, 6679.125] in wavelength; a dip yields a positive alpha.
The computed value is 1.6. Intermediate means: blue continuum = 2.88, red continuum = 2.66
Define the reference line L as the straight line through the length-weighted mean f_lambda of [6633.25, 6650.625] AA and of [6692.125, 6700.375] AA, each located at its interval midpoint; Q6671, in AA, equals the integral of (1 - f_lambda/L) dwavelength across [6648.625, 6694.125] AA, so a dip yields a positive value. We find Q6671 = 1.9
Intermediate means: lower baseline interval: 2.94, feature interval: 2.69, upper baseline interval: 2.7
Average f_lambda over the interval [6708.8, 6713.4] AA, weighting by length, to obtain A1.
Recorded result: 2.63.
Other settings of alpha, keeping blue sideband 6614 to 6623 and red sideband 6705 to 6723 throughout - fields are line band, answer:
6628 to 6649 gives -0.9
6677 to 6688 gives 1.1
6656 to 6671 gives -0.6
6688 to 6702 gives 0.1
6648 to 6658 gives -1.0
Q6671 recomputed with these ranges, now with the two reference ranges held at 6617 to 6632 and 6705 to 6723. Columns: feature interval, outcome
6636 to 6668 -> -2.5 AA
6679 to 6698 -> 0.9 AA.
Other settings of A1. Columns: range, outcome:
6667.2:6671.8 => 2.51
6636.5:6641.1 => 2.91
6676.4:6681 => 2.34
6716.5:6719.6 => 2.74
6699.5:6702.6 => 2.65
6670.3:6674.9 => 2.36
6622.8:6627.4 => 2.76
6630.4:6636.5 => 2.84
